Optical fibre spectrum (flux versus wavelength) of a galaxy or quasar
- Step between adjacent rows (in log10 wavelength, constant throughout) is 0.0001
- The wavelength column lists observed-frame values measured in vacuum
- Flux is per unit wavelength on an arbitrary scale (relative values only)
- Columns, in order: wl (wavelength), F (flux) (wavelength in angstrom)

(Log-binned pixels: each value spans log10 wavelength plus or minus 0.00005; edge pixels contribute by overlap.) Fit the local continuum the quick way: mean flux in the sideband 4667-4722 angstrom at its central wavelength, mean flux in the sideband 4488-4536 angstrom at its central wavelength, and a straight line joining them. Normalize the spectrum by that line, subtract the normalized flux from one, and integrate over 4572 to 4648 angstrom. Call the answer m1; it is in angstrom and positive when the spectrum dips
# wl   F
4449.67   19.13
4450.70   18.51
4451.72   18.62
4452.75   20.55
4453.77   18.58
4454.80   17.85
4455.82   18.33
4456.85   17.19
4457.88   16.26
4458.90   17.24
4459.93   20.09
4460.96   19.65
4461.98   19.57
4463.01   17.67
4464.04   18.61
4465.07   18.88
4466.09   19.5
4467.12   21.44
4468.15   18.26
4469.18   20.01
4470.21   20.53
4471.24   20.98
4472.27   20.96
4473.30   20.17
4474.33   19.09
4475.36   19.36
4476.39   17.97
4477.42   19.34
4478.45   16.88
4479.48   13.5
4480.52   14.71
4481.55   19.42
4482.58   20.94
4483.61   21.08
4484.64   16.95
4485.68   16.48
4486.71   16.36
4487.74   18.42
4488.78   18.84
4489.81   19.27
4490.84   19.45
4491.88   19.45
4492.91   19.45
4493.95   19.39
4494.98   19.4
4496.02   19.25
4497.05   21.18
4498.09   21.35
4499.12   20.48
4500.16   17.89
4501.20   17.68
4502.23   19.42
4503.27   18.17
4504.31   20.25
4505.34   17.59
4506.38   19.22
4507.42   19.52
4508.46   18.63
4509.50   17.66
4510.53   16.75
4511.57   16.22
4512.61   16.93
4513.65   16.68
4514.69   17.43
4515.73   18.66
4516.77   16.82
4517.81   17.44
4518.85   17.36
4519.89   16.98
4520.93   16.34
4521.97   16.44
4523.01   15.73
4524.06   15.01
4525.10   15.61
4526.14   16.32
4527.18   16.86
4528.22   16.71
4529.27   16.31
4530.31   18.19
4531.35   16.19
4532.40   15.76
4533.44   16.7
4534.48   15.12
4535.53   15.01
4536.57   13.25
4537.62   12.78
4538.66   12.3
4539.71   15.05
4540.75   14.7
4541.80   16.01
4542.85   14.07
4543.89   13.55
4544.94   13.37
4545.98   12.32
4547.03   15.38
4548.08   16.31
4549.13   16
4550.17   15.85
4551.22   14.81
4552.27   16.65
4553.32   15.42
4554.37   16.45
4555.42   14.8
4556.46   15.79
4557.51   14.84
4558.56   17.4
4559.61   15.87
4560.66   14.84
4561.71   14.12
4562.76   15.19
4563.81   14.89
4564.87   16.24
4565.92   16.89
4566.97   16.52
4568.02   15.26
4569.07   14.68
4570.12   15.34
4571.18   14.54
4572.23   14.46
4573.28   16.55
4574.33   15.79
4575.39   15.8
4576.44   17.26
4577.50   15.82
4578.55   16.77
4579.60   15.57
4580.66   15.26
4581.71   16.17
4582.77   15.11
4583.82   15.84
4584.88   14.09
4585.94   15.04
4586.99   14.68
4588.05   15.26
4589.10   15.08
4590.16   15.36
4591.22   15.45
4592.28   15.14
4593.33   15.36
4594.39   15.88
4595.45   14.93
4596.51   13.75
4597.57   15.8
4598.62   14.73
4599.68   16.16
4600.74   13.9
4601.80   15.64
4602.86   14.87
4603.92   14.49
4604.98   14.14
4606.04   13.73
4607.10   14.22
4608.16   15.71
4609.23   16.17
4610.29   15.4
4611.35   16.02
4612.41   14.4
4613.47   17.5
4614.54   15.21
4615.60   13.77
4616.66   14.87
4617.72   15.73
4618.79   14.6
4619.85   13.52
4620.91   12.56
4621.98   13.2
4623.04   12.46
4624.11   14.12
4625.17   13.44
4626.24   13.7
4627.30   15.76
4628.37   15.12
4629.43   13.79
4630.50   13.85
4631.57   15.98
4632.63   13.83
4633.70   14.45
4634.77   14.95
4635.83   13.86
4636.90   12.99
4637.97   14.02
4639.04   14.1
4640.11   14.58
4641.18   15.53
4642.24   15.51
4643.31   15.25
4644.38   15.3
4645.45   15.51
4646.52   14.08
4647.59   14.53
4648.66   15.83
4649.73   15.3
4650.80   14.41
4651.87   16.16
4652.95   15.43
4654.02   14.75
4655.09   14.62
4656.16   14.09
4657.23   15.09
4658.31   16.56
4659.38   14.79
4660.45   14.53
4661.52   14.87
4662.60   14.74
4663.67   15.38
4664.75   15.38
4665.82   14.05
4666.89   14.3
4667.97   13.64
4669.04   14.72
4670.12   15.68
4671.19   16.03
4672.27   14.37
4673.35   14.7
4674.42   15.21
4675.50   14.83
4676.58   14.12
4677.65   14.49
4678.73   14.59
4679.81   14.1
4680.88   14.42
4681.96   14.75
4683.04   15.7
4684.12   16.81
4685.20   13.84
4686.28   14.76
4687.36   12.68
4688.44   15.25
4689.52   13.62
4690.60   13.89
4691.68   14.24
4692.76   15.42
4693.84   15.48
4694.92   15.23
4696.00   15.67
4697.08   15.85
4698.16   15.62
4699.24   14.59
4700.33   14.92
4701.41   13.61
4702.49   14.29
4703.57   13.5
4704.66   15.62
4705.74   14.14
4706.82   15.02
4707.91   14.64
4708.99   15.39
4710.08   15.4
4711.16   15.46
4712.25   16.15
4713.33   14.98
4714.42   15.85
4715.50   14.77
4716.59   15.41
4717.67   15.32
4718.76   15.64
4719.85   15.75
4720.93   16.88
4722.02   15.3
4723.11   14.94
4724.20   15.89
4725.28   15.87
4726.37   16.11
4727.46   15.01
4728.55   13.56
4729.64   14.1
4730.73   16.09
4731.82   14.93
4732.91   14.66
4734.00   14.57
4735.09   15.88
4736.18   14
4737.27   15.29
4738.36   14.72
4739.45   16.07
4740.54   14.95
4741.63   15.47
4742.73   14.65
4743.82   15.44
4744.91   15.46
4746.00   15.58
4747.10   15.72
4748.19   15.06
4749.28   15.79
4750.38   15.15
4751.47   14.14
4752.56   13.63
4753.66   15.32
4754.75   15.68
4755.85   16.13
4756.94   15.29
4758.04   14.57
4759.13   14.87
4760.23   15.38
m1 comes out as 6.3 angstrom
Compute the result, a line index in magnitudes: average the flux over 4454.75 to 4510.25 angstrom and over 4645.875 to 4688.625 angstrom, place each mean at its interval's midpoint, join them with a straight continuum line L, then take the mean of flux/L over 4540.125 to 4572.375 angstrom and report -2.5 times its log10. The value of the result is 0.13 mag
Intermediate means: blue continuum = 18.8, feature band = 15.3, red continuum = 14.8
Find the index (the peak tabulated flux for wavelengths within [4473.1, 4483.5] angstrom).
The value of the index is 20.94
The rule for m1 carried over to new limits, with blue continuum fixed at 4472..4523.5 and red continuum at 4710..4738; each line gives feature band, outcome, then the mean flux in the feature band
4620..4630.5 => 1.8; 13.8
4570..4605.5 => 3.7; 15.3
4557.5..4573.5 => 1.8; 15.5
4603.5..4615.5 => 1.2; 15.1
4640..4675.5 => 2.6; 15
